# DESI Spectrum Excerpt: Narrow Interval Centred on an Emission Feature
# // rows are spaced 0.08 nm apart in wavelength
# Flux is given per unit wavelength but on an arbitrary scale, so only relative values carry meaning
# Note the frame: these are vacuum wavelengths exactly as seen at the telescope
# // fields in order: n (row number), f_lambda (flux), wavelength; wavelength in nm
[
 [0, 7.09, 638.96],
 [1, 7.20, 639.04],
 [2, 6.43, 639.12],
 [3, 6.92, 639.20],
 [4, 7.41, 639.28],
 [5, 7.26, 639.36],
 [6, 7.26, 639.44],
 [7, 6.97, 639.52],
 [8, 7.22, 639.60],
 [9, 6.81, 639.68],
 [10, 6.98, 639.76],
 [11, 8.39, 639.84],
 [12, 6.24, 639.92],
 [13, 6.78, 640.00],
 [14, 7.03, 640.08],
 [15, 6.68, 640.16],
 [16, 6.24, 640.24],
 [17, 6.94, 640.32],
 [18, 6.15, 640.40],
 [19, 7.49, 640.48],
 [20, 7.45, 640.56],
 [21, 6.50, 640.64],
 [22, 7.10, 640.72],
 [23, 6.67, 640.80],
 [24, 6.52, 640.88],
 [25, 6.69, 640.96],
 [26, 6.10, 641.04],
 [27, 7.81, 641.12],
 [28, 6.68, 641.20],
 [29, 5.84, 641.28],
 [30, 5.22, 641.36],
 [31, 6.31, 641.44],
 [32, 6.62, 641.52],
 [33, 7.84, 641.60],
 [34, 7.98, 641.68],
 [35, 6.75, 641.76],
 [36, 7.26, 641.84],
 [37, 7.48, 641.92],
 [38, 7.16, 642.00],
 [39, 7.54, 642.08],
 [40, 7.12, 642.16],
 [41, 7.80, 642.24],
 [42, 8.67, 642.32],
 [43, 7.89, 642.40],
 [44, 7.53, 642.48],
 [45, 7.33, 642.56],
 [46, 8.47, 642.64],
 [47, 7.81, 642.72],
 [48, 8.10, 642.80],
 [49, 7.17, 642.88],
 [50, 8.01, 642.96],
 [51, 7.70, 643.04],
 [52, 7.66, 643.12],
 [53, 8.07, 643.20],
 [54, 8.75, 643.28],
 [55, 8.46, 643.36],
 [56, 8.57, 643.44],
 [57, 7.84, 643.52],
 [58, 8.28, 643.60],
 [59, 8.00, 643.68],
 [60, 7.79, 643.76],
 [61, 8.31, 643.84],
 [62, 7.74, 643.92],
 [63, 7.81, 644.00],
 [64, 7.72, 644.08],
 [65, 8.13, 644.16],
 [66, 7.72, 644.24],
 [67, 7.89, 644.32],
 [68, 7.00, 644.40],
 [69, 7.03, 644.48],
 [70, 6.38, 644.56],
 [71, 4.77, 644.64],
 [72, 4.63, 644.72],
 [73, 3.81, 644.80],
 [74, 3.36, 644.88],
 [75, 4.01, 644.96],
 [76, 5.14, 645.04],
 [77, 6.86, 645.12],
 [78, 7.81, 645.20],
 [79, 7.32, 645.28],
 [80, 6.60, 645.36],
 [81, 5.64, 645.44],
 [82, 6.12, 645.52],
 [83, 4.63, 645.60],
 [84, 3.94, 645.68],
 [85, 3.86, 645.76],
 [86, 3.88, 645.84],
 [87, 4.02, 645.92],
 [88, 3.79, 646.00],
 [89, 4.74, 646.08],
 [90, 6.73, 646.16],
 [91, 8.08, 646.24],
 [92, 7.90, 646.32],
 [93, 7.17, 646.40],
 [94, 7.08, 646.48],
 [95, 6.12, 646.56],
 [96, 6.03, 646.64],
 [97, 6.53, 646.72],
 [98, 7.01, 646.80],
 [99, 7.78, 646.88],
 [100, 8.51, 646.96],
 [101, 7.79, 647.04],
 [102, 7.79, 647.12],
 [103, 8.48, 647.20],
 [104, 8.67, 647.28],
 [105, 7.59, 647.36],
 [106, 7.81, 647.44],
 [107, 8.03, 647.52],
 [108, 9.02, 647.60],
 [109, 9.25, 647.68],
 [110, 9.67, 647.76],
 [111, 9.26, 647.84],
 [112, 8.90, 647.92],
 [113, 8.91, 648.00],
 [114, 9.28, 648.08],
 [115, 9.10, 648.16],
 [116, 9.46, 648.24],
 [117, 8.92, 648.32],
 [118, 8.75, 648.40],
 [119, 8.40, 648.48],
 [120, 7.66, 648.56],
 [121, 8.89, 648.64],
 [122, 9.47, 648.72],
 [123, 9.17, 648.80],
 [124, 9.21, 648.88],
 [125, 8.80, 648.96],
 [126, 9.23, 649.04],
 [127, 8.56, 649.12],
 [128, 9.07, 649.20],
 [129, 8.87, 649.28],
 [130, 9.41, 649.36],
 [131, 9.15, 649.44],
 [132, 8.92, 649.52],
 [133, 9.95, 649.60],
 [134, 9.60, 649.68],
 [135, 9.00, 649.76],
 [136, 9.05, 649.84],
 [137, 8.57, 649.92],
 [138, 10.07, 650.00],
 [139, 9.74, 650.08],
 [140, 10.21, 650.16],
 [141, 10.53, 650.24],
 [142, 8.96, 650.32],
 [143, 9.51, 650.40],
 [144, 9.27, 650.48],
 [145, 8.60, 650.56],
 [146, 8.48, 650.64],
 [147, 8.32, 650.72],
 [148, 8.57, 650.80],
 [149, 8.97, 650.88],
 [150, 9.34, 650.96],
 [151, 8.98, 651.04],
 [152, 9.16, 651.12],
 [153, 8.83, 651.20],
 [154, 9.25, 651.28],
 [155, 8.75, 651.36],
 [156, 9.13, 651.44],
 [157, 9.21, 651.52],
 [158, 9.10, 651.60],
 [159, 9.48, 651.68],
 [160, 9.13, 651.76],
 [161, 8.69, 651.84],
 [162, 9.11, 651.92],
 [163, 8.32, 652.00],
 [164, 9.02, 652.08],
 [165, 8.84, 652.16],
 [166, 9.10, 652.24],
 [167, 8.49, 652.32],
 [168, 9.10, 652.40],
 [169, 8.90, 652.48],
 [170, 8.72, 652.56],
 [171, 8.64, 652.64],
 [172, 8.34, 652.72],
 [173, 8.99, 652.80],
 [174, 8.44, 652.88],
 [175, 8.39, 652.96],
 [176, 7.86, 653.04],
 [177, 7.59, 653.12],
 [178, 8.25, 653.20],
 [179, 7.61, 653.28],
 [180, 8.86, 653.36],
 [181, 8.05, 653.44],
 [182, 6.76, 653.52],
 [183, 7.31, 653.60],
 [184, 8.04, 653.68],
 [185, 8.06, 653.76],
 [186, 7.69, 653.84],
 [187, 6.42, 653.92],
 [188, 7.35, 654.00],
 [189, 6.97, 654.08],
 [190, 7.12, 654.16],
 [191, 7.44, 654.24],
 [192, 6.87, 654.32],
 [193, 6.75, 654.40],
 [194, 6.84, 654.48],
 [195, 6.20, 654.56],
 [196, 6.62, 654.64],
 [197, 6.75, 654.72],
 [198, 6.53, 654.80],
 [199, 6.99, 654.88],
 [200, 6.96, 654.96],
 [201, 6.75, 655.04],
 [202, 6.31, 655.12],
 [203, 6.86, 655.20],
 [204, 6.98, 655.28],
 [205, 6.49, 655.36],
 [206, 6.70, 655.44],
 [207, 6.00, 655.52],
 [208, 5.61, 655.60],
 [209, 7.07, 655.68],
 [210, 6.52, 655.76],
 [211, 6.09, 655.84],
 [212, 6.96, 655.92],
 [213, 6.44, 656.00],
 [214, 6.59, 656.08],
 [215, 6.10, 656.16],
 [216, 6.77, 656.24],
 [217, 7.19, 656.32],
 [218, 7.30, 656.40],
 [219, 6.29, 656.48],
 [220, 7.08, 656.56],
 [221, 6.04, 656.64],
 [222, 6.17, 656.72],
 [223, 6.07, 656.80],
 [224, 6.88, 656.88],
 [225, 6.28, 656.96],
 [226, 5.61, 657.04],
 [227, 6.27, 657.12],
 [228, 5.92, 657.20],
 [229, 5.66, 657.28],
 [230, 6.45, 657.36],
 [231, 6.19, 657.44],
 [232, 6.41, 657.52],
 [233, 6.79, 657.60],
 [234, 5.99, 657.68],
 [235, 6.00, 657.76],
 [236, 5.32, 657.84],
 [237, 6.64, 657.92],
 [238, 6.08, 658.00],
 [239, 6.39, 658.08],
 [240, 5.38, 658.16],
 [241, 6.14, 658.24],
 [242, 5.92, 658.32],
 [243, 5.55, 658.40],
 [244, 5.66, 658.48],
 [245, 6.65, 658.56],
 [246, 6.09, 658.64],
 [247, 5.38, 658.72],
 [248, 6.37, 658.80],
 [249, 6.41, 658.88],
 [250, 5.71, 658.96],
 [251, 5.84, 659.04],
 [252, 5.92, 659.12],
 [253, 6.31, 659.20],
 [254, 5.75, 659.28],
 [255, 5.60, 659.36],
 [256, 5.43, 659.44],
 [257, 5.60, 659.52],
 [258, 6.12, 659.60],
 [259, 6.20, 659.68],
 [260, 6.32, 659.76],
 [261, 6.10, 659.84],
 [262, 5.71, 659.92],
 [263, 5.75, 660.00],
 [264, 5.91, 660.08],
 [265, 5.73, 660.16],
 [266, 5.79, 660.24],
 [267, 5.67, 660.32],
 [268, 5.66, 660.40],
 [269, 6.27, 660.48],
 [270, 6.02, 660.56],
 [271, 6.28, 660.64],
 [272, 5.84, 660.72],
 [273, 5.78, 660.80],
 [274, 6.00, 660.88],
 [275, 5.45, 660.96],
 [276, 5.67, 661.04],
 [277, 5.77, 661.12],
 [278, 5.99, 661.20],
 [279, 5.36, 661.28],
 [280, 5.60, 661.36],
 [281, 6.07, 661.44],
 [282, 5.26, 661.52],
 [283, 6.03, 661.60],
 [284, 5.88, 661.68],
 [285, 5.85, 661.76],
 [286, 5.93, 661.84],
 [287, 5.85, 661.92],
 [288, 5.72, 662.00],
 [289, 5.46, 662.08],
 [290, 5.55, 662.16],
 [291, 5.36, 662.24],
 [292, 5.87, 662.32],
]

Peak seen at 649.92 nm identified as C IV 1549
